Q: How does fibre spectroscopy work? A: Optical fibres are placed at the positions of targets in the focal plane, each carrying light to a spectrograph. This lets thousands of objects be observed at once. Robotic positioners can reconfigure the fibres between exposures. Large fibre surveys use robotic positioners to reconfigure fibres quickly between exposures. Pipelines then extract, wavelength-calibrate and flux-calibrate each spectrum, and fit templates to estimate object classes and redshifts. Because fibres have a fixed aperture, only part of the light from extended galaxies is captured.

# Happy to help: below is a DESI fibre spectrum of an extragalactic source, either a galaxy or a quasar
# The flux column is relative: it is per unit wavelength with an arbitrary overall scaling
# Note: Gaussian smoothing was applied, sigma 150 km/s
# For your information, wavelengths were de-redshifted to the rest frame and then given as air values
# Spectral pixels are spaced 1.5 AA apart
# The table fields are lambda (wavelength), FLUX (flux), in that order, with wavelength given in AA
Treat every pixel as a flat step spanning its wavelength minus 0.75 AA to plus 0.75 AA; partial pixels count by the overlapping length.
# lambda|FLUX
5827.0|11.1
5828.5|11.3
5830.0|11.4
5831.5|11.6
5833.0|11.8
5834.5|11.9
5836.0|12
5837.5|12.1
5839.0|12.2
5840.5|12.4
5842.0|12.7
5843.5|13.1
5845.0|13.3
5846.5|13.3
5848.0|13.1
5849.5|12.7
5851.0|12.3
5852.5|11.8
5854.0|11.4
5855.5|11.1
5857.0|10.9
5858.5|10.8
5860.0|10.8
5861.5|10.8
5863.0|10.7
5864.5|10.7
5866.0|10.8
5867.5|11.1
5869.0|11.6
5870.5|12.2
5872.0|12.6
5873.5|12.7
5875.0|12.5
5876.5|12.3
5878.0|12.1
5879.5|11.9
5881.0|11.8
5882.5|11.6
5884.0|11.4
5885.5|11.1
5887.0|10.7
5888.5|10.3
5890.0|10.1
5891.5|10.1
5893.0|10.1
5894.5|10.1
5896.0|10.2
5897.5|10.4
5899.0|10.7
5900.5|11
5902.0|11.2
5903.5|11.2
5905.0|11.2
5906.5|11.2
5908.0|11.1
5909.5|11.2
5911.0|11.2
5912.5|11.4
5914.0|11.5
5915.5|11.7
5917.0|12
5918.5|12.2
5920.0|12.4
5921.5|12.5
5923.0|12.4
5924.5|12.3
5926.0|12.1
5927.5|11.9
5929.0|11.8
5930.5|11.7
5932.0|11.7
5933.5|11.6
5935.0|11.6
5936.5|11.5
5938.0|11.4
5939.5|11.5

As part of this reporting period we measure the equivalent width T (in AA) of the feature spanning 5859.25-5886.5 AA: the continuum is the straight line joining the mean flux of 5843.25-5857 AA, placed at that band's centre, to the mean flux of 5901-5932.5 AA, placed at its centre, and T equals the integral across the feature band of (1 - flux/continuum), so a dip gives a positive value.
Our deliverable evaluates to 1.2 AA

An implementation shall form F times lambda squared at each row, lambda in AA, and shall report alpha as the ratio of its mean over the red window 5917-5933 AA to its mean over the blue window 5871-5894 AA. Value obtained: 1.07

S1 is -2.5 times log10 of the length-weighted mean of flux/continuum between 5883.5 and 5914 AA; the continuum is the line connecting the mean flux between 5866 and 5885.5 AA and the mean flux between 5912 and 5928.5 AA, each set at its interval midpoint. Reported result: 0.11 mag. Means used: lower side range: 11.9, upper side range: 12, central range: 10.8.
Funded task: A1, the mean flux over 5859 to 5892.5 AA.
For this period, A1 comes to 11.3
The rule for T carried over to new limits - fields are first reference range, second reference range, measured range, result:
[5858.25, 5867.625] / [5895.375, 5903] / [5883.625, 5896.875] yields 0.39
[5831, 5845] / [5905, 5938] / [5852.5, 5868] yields 1.51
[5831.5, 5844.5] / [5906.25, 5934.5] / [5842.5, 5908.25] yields 3.44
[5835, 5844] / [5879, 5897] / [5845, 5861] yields 0.09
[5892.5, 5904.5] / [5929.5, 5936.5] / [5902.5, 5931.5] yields -1.44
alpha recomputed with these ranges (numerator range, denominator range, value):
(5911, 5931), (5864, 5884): 1.03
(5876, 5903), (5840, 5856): 0.89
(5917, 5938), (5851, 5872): 1.09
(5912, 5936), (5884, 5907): 1.13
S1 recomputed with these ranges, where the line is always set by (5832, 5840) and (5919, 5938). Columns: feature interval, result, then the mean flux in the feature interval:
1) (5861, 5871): 0.082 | 11.1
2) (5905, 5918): 0.050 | 11.4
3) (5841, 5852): -0.078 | 12.9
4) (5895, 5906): 0.107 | 10.8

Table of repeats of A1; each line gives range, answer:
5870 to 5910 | 11.2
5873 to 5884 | 12.1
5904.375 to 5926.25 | 11.8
